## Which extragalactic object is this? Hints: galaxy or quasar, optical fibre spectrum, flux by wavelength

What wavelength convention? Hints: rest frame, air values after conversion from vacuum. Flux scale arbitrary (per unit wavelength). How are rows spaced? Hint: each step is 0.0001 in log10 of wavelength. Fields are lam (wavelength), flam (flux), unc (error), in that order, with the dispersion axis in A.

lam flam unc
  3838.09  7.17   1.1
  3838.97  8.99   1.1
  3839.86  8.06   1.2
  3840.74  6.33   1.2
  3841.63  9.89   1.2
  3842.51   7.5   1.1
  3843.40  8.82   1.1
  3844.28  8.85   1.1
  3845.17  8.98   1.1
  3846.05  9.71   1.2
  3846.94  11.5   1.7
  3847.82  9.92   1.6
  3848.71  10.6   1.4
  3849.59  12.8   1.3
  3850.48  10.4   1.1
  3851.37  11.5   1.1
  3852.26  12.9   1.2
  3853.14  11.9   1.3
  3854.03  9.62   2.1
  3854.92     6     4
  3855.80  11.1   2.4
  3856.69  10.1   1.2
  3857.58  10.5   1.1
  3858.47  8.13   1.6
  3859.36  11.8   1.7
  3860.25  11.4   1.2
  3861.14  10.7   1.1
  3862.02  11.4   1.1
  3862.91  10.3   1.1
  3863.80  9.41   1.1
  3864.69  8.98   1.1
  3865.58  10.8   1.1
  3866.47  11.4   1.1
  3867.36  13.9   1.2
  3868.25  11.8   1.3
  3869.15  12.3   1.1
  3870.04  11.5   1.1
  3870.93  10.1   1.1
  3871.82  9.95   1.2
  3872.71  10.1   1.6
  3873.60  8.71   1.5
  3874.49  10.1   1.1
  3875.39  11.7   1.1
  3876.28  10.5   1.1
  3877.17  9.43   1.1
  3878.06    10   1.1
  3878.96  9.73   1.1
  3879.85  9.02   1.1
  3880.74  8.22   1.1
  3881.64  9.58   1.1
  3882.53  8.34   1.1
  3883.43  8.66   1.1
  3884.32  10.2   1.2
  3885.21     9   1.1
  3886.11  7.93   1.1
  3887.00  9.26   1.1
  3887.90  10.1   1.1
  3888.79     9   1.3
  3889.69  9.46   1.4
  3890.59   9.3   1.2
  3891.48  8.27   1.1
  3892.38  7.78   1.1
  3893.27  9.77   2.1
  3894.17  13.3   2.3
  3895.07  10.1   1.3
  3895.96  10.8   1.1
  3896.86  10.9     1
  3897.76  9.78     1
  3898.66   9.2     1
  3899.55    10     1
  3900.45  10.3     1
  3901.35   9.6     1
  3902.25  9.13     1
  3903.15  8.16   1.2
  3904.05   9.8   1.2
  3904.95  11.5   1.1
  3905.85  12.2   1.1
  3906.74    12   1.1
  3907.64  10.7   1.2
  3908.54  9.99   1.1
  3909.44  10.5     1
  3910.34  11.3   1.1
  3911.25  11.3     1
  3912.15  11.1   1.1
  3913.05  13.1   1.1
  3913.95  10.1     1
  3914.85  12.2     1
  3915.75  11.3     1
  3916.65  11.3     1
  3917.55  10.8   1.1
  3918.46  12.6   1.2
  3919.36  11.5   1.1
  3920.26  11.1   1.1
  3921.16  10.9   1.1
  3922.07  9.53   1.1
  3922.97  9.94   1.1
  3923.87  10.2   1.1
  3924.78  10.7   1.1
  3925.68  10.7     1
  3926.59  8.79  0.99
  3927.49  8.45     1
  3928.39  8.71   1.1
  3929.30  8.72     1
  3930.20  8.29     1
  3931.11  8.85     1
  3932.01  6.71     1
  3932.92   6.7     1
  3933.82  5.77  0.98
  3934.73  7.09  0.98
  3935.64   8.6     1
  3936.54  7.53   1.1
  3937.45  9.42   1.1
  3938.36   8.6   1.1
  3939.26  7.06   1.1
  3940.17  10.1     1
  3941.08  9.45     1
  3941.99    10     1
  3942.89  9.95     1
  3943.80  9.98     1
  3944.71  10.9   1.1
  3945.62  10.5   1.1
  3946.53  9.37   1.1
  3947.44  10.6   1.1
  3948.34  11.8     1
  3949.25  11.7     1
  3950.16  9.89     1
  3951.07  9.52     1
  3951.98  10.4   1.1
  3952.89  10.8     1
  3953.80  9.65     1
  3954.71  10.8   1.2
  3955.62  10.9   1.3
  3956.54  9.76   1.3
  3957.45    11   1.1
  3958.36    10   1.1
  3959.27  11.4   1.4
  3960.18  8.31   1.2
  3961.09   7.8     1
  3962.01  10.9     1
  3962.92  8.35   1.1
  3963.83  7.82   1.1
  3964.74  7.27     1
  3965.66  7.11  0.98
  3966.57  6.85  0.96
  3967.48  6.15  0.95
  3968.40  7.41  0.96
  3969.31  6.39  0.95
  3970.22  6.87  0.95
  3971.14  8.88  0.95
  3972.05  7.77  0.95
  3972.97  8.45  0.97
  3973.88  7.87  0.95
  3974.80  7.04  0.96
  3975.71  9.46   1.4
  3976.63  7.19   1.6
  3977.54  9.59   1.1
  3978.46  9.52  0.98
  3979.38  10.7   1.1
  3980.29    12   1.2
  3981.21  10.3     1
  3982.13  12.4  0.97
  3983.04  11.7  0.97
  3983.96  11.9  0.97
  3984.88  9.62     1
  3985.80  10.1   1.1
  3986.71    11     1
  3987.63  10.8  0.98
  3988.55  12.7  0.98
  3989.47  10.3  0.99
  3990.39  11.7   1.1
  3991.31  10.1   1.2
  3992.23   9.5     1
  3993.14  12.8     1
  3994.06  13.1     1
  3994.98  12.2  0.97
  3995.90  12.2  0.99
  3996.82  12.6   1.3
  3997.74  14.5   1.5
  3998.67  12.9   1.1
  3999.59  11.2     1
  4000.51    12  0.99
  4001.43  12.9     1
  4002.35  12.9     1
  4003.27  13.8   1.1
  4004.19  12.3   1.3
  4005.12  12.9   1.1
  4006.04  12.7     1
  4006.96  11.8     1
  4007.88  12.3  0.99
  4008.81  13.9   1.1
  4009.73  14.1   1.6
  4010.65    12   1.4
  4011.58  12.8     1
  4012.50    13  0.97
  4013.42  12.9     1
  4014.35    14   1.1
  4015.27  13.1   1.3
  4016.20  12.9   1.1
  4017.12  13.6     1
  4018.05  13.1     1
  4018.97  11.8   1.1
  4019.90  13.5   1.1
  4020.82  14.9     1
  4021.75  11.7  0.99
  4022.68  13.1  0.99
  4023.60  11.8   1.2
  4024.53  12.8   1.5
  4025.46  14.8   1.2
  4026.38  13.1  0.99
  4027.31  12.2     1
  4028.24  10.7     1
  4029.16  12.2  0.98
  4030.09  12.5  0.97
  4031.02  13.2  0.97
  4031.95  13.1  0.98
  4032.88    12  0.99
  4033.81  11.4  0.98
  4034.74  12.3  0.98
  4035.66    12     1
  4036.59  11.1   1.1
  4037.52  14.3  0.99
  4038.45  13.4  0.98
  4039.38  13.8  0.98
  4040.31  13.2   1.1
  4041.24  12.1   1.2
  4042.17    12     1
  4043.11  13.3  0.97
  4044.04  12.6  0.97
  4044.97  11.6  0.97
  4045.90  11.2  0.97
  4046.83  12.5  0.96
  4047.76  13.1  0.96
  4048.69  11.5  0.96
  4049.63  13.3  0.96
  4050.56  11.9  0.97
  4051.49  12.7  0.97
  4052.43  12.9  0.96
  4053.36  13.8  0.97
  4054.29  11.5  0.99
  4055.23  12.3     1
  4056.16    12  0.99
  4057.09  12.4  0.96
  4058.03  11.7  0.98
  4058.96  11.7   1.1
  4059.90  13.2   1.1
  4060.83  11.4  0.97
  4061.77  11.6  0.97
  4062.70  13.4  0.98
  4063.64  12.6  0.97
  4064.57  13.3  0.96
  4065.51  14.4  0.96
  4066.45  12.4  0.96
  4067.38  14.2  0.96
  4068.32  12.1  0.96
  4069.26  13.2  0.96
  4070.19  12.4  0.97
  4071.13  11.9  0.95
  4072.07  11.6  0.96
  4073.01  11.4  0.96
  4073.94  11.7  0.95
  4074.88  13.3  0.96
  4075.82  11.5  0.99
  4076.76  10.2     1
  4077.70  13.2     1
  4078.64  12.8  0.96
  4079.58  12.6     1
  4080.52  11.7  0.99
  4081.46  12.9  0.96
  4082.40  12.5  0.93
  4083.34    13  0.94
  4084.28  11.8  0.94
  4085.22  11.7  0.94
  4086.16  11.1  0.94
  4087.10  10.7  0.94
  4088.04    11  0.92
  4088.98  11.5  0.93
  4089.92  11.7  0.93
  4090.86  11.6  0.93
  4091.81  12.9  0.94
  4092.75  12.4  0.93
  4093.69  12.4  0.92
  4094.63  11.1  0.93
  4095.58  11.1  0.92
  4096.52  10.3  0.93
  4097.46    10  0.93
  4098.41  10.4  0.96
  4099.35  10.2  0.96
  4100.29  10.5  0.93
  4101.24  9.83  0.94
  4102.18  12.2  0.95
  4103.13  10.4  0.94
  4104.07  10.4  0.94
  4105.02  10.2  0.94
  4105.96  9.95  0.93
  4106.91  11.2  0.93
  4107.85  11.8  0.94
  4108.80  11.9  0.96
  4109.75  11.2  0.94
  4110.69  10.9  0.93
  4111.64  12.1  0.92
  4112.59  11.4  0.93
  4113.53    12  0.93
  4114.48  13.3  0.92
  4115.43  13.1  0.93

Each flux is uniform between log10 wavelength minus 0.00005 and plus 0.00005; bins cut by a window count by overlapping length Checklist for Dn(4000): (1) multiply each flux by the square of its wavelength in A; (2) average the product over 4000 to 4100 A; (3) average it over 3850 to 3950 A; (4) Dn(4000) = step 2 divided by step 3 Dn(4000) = 1.33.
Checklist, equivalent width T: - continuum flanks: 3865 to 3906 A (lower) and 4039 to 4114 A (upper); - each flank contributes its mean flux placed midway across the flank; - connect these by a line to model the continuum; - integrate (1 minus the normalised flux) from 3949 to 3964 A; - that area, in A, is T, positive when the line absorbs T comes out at 1.1 A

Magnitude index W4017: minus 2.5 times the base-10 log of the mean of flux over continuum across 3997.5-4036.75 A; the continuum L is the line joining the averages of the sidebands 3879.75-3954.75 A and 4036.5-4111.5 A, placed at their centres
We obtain -0.140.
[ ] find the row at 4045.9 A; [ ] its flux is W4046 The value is 11.2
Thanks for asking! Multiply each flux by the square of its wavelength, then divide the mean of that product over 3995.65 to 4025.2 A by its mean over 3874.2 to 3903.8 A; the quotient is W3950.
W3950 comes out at 1.4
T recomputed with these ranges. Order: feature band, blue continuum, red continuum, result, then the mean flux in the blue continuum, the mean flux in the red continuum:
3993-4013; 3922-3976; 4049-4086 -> -4.2 A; 8.99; 12.4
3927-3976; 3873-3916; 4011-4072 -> 9.6 A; 10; 12.6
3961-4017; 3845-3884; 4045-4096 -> 3.3 A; 10.4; 12.2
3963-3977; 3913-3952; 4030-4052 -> 4.1 A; 9.72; 12.5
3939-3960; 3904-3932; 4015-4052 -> 1.6 A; 10.5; 12.6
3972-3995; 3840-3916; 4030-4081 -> 2.3 A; 10.2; 12.4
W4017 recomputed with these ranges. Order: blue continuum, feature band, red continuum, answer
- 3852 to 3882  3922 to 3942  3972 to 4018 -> 0.26 mag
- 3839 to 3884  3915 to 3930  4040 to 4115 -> 0.03 mag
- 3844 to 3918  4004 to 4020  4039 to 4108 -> -0.13 mag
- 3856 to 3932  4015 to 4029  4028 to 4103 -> -0.11 mag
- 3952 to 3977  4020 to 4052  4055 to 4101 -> -0.17 mag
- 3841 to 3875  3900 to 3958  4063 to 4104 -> 0.09 mag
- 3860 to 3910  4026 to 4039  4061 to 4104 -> -0.09 mag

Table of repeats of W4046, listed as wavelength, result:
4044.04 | 12.6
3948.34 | 11.8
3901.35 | 9.6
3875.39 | 11.7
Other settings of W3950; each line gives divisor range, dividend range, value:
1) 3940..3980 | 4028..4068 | 1.42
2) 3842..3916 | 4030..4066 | 1.33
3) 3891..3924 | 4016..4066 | 1.27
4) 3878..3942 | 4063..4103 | 1.33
